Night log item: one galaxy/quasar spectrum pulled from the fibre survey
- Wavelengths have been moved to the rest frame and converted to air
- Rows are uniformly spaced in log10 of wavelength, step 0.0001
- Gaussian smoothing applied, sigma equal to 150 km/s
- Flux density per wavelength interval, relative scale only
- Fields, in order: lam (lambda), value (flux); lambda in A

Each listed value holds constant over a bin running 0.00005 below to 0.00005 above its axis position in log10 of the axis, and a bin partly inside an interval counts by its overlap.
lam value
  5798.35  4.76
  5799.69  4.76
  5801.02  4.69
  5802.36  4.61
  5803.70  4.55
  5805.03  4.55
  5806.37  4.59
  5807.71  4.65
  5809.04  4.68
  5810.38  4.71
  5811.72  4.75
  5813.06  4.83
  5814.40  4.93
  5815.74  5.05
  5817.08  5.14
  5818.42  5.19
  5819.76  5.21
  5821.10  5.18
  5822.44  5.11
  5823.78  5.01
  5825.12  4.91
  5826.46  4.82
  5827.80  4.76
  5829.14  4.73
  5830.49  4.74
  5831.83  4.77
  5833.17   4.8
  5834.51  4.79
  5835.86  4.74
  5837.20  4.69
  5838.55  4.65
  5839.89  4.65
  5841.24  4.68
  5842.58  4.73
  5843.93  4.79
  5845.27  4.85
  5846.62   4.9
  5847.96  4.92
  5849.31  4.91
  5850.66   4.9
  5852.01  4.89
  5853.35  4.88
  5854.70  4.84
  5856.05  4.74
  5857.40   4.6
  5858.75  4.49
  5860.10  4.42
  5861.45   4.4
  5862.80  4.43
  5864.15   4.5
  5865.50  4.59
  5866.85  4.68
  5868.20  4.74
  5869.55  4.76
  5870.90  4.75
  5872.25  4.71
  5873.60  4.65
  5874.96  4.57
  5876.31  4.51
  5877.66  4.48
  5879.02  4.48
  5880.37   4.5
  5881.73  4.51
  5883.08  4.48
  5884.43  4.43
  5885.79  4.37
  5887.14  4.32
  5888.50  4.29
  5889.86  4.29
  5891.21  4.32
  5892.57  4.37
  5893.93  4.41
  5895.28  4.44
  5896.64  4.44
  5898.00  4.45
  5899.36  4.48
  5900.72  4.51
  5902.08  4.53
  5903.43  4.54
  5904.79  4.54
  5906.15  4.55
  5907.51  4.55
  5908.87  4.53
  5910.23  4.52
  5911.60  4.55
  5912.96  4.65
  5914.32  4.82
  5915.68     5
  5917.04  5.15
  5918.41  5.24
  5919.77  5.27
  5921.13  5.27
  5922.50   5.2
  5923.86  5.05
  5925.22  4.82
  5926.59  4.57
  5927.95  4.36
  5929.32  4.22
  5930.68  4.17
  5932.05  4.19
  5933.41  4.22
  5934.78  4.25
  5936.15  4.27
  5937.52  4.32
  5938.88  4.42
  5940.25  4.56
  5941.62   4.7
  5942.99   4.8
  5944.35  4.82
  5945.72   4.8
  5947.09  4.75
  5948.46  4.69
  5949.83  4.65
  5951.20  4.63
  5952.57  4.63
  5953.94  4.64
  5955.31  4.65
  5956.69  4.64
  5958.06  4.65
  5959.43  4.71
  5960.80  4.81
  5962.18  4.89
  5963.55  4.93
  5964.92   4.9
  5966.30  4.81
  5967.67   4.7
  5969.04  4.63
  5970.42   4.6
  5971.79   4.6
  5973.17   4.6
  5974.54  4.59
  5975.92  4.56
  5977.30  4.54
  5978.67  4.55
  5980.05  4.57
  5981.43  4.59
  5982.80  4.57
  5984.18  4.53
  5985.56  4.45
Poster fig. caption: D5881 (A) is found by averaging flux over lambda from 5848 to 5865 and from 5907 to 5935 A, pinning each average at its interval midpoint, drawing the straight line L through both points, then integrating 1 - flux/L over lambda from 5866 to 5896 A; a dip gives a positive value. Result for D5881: 1.2 A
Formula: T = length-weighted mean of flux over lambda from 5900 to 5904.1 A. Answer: 4.53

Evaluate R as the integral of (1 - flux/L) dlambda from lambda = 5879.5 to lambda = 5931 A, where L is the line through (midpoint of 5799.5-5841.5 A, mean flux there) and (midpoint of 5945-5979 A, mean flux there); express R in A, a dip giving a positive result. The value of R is 1.5 A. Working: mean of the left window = 4.81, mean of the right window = 4.69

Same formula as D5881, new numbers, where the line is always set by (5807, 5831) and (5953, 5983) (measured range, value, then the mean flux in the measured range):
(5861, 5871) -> 0.48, 4.61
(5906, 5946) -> 0.65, 4.66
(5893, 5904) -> 0.71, 4.47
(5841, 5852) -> 0.05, 4.84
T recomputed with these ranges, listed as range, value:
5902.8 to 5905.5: 4.54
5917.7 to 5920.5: 5.25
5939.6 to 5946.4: 4.74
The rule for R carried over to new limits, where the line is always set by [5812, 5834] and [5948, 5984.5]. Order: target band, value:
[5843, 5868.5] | 0.9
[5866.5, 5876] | 0.3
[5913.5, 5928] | -0.8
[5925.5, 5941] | 1.3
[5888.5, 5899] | 0.9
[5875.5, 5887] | 0.9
